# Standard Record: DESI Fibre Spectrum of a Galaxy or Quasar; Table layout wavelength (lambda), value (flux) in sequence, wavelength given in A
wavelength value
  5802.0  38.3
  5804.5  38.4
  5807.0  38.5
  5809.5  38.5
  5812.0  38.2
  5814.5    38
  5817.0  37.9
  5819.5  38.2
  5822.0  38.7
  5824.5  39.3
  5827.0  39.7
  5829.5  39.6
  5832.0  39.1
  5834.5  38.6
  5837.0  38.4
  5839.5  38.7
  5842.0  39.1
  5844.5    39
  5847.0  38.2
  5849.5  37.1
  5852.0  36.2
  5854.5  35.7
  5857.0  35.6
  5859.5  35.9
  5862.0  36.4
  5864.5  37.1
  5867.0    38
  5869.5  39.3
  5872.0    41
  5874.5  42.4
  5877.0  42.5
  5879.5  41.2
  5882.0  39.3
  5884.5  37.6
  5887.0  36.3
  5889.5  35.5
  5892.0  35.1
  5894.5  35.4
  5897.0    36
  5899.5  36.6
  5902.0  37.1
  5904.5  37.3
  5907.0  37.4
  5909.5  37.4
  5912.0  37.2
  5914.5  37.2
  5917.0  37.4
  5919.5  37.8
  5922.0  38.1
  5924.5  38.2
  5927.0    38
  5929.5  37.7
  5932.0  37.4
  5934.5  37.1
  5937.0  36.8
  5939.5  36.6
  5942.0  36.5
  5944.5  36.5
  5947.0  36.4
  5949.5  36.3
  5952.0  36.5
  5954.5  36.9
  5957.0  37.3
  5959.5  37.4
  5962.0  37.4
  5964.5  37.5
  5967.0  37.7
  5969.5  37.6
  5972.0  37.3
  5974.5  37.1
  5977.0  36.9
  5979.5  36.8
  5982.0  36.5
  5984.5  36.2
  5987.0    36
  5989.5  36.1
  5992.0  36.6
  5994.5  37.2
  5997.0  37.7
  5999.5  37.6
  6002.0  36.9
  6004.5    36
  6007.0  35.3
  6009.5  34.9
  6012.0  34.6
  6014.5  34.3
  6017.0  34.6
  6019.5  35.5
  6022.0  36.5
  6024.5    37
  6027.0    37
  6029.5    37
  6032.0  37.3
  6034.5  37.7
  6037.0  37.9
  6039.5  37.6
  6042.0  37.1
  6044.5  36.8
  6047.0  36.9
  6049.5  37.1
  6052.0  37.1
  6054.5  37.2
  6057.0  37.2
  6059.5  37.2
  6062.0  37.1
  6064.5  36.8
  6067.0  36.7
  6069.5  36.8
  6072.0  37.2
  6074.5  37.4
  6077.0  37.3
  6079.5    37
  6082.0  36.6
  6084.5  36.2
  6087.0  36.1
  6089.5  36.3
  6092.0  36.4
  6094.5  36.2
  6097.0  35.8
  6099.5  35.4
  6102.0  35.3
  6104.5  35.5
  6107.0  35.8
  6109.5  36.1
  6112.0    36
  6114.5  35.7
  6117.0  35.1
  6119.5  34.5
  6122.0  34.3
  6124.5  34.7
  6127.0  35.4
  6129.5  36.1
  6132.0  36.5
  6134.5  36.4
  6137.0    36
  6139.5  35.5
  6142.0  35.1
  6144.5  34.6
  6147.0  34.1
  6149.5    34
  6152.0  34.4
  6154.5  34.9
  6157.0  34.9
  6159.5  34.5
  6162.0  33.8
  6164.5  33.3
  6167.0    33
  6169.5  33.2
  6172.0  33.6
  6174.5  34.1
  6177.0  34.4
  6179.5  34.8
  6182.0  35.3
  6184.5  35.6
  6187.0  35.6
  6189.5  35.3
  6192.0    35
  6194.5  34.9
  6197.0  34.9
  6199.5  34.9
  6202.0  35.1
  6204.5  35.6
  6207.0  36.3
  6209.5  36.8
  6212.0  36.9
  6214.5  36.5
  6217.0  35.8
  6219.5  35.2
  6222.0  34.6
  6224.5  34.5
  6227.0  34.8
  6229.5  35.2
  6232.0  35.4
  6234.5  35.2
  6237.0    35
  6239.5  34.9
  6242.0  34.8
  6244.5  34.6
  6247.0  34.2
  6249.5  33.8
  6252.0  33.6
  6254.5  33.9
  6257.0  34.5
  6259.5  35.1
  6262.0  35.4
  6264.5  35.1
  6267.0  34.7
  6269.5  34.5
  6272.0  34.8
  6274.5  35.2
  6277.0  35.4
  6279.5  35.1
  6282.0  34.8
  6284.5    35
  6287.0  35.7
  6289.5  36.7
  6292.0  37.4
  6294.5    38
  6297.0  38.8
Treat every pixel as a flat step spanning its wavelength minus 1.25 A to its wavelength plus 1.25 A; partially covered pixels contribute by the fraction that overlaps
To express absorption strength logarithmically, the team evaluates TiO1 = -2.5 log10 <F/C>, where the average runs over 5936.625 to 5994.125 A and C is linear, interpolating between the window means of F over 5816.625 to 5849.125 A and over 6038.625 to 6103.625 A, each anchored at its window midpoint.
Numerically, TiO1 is 0.02 mag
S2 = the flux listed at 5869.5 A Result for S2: 39.3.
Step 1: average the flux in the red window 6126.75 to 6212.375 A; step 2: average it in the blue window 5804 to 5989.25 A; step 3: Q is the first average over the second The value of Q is 0.9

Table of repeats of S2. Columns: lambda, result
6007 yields 35.3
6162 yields 33.8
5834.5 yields 38.6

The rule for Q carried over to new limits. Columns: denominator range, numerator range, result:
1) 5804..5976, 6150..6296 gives 0.93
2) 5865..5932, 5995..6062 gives 0.97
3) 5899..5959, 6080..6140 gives 0.96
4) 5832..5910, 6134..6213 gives 0.92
